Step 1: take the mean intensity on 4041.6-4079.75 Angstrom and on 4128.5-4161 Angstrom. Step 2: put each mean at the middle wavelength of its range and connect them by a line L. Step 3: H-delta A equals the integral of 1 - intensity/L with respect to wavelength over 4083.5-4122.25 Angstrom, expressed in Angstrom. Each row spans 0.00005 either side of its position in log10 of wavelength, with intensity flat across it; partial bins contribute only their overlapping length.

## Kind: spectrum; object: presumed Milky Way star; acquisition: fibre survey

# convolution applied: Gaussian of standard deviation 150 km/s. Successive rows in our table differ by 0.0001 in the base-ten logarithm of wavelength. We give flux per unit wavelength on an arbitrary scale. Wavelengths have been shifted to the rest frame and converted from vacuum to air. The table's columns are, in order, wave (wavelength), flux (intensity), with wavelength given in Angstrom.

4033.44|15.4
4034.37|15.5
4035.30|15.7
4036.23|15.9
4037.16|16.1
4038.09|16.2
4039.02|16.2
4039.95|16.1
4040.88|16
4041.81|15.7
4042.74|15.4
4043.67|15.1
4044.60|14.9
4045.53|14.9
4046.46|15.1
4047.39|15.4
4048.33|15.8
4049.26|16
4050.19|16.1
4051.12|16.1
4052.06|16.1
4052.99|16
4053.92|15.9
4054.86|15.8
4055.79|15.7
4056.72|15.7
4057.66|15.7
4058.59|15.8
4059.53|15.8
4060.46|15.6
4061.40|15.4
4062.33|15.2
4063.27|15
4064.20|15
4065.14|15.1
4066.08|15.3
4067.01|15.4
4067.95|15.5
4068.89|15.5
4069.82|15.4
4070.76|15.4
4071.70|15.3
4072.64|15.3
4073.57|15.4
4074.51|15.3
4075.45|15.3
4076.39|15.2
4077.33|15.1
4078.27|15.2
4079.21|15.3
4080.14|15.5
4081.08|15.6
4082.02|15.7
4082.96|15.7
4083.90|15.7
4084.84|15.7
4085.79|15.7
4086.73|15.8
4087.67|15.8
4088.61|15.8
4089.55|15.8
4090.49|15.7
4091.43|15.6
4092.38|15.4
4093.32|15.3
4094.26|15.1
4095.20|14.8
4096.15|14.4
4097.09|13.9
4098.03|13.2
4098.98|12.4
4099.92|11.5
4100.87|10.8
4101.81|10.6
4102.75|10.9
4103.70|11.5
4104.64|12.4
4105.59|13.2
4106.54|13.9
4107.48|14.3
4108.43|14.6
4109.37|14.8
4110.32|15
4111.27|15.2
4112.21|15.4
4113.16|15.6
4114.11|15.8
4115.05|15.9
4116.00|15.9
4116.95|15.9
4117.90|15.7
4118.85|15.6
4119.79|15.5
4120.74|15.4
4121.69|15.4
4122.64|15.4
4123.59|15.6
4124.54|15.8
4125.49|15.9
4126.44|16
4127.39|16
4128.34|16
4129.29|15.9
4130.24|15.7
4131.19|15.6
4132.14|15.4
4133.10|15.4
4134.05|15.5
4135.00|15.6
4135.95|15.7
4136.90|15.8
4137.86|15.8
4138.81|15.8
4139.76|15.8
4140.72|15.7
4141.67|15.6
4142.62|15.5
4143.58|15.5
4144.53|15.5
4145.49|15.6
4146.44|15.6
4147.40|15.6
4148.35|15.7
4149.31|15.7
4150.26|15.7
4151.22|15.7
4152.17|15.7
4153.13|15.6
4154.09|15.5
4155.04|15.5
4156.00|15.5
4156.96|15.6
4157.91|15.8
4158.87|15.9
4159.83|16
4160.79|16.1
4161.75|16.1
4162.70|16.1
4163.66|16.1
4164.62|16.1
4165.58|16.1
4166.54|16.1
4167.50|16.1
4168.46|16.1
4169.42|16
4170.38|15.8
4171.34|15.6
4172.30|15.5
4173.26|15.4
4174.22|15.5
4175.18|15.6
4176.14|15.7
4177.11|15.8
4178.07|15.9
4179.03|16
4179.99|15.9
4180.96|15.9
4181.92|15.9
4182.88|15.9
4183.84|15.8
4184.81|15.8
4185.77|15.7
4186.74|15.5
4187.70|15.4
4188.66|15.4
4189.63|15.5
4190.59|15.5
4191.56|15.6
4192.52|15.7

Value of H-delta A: 2.51 Angstrom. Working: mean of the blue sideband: 15.5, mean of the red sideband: 15.7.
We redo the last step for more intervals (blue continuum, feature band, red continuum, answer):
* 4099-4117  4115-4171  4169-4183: -3.7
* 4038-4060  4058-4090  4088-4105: -1.8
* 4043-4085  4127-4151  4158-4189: 0.1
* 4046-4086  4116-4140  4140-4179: 0.0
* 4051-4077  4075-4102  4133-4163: 1.3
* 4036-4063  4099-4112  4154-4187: 2.3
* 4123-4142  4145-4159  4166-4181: 0.1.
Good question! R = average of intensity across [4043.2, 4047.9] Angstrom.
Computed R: 15.1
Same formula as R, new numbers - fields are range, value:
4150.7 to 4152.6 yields 15.7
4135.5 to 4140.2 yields 15.8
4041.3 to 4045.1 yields 15.3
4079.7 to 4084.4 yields 15.6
